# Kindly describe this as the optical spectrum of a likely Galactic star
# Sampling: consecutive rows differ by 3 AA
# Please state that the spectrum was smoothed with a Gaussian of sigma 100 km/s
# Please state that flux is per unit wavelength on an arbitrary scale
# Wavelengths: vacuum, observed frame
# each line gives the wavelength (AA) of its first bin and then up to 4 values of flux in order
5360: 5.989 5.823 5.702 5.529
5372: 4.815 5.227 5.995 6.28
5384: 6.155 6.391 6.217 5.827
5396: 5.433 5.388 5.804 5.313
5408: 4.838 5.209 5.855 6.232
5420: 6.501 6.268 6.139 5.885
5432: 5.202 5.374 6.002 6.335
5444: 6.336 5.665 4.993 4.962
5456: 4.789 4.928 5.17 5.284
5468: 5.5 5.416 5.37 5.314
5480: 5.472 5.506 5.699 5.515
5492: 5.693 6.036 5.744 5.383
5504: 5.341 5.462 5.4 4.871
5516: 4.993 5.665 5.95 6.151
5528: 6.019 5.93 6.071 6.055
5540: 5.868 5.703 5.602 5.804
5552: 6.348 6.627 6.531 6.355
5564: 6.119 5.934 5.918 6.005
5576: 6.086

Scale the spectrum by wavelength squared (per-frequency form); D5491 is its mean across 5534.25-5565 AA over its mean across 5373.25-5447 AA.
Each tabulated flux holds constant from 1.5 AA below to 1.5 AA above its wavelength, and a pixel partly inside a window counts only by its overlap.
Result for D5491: 1.10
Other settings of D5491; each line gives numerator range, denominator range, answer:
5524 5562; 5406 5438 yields 1.10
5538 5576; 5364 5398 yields 1.12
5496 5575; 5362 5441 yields 1.07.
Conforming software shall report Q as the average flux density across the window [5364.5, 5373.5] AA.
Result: 5.35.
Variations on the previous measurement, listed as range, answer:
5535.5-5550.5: 5.81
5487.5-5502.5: 5.67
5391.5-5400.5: 5.55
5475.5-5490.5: 5.5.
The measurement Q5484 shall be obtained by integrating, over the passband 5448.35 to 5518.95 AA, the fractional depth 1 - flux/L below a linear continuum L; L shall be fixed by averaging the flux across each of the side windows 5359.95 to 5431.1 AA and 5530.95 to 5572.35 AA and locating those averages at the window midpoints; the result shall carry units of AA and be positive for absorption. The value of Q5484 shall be 7.03 AA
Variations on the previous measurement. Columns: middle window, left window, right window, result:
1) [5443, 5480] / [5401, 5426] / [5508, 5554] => 3.0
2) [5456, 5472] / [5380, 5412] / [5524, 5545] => 1.7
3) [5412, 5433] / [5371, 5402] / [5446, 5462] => -2.4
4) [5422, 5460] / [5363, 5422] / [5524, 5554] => 1.3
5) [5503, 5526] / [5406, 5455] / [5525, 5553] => 1.6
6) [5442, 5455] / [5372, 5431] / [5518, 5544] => 0.8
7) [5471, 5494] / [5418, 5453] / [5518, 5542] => 1.5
